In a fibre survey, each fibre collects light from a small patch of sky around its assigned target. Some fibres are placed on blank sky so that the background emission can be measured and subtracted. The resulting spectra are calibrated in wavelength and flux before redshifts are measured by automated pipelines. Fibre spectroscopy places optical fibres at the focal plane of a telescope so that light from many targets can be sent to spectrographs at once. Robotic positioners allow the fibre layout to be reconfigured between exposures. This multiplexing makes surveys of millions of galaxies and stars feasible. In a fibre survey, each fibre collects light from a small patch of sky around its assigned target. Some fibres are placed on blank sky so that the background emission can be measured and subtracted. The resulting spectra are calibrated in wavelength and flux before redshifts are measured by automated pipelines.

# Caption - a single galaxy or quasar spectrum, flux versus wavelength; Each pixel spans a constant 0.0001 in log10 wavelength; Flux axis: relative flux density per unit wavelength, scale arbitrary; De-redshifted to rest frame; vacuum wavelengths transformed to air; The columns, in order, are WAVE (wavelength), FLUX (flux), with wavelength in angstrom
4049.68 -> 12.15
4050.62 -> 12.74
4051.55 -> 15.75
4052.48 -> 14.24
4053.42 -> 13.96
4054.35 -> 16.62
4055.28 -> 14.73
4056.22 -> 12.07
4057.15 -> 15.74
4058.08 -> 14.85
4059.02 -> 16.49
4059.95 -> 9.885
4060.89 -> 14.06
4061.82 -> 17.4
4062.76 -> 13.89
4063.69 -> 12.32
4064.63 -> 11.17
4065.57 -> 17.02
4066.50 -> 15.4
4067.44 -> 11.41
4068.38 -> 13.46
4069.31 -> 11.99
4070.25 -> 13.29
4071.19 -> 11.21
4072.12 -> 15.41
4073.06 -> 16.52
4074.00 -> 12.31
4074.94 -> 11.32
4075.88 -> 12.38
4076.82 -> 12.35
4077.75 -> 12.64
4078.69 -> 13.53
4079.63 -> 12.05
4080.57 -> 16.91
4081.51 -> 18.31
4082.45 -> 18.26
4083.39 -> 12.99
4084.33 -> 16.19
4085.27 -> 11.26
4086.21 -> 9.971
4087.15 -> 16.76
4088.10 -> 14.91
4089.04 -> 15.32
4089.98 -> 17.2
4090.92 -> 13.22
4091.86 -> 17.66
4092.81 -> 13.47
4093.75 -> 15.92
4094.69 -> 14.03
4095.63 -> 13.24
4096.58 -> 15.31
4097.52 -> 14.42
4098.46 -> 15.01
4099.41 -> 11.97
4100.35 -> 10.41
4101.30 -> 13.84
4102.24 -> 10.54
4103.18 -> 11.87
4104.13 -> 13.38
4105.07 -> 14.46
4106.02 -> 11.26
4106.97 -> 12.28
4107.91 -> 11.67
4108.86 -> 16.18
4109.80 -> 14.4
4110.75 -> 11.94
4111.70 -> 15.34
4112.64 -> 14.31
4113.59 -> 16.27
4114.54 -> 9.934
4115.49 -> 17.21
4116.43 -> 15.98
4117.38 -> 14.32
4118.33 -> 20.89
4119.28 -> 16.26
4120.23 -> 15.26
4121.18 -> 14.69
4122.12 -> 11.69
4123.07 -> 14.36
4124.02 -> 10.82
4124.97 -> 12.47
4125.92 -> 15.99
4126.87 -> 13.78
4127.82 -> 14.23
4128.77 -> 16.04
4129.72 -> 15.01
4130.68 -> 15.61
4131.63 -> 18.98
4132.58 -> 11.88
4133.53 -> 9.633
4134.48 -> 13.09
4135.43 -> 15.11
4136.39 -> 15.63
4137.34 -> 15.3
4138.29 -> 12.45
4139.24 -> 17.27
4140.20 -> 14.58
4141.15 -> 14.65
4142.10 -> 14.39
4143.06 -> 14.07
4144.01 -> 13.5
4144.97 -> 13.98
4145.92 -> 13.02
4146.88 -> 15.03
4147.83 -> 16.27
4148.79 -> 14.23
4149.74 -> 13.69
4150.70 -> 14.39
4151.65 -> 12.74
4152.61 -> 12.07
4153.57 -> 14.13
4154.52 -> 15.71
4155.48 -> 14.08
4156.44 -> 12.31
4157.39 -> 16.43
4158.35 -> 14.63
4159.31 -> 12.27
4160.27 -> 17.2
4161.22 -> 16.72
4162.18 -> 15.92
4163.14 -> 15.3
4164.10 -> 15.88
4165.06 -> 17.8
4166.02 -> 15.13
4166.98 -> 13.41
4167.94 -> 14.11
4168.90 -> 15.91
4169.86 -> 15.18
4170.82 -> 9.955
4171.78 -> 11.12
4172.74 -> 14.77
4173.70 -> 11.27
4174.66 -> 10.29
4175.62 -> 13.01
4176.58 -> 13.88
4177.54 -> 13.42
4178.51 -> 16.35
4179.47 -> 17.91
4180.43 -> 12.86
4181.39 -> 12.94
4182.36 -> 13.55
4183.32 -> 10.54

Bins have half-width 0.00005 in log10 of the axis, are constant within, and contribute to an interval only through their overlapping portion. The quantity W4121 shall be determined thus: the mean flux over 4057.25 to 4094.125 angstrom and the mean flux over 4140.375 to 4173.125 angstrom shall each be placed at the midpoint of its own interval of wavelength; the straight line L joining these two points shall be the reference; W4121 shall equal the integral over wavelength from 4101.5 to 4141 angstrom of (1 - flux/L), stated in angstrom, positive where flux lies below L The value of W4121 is 0.2 angstrom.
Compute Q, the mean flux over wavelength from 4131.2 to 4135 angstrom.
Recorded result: 13.4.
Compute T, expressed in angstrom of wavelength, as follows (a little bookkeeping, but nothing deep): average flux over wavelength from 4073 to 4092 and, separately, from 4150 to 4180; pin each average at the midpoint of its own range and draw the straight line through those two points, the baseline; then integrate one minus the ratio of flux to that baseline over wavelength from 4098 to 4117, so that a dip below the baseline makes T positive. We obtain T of 1.2 angstrom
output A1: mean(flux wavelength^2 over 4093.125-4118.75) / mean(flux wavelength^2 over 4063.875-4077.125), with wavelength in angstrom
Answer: 1.07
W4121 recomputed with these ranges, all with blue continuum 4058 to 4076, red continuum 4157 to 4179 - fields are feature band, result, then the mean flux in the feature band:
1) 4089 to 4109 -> 0.19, 13.7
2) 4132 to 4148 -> 0.03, 14.1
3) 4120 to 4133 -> -0.29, 14.3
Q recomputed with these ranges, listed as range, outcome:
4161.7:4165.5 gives 16.2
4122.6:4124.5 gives 12.6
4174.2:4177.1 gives 12.4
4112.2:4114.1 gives 15.2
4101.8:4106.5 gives 12.3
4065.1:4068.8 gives 14.3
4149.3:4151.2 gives 14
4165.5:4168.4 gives 14.3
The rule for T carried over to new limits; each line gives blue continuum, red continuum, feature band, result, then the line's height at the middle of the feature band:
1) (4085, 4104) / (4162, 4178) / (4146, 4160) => -0.30 angstrom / 13.9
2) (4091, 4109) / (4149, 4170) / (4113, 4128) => -0.79 angstrom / 13.9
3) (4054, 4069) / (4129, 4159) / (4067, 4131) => 0.76 angstrom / 14.2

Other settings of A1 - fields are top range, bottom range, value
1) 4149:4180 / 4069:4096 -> 1.05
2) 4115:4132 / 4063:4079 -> 1.18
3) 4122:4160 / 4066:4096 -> 1.03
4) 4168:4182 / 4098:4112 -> 1.08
